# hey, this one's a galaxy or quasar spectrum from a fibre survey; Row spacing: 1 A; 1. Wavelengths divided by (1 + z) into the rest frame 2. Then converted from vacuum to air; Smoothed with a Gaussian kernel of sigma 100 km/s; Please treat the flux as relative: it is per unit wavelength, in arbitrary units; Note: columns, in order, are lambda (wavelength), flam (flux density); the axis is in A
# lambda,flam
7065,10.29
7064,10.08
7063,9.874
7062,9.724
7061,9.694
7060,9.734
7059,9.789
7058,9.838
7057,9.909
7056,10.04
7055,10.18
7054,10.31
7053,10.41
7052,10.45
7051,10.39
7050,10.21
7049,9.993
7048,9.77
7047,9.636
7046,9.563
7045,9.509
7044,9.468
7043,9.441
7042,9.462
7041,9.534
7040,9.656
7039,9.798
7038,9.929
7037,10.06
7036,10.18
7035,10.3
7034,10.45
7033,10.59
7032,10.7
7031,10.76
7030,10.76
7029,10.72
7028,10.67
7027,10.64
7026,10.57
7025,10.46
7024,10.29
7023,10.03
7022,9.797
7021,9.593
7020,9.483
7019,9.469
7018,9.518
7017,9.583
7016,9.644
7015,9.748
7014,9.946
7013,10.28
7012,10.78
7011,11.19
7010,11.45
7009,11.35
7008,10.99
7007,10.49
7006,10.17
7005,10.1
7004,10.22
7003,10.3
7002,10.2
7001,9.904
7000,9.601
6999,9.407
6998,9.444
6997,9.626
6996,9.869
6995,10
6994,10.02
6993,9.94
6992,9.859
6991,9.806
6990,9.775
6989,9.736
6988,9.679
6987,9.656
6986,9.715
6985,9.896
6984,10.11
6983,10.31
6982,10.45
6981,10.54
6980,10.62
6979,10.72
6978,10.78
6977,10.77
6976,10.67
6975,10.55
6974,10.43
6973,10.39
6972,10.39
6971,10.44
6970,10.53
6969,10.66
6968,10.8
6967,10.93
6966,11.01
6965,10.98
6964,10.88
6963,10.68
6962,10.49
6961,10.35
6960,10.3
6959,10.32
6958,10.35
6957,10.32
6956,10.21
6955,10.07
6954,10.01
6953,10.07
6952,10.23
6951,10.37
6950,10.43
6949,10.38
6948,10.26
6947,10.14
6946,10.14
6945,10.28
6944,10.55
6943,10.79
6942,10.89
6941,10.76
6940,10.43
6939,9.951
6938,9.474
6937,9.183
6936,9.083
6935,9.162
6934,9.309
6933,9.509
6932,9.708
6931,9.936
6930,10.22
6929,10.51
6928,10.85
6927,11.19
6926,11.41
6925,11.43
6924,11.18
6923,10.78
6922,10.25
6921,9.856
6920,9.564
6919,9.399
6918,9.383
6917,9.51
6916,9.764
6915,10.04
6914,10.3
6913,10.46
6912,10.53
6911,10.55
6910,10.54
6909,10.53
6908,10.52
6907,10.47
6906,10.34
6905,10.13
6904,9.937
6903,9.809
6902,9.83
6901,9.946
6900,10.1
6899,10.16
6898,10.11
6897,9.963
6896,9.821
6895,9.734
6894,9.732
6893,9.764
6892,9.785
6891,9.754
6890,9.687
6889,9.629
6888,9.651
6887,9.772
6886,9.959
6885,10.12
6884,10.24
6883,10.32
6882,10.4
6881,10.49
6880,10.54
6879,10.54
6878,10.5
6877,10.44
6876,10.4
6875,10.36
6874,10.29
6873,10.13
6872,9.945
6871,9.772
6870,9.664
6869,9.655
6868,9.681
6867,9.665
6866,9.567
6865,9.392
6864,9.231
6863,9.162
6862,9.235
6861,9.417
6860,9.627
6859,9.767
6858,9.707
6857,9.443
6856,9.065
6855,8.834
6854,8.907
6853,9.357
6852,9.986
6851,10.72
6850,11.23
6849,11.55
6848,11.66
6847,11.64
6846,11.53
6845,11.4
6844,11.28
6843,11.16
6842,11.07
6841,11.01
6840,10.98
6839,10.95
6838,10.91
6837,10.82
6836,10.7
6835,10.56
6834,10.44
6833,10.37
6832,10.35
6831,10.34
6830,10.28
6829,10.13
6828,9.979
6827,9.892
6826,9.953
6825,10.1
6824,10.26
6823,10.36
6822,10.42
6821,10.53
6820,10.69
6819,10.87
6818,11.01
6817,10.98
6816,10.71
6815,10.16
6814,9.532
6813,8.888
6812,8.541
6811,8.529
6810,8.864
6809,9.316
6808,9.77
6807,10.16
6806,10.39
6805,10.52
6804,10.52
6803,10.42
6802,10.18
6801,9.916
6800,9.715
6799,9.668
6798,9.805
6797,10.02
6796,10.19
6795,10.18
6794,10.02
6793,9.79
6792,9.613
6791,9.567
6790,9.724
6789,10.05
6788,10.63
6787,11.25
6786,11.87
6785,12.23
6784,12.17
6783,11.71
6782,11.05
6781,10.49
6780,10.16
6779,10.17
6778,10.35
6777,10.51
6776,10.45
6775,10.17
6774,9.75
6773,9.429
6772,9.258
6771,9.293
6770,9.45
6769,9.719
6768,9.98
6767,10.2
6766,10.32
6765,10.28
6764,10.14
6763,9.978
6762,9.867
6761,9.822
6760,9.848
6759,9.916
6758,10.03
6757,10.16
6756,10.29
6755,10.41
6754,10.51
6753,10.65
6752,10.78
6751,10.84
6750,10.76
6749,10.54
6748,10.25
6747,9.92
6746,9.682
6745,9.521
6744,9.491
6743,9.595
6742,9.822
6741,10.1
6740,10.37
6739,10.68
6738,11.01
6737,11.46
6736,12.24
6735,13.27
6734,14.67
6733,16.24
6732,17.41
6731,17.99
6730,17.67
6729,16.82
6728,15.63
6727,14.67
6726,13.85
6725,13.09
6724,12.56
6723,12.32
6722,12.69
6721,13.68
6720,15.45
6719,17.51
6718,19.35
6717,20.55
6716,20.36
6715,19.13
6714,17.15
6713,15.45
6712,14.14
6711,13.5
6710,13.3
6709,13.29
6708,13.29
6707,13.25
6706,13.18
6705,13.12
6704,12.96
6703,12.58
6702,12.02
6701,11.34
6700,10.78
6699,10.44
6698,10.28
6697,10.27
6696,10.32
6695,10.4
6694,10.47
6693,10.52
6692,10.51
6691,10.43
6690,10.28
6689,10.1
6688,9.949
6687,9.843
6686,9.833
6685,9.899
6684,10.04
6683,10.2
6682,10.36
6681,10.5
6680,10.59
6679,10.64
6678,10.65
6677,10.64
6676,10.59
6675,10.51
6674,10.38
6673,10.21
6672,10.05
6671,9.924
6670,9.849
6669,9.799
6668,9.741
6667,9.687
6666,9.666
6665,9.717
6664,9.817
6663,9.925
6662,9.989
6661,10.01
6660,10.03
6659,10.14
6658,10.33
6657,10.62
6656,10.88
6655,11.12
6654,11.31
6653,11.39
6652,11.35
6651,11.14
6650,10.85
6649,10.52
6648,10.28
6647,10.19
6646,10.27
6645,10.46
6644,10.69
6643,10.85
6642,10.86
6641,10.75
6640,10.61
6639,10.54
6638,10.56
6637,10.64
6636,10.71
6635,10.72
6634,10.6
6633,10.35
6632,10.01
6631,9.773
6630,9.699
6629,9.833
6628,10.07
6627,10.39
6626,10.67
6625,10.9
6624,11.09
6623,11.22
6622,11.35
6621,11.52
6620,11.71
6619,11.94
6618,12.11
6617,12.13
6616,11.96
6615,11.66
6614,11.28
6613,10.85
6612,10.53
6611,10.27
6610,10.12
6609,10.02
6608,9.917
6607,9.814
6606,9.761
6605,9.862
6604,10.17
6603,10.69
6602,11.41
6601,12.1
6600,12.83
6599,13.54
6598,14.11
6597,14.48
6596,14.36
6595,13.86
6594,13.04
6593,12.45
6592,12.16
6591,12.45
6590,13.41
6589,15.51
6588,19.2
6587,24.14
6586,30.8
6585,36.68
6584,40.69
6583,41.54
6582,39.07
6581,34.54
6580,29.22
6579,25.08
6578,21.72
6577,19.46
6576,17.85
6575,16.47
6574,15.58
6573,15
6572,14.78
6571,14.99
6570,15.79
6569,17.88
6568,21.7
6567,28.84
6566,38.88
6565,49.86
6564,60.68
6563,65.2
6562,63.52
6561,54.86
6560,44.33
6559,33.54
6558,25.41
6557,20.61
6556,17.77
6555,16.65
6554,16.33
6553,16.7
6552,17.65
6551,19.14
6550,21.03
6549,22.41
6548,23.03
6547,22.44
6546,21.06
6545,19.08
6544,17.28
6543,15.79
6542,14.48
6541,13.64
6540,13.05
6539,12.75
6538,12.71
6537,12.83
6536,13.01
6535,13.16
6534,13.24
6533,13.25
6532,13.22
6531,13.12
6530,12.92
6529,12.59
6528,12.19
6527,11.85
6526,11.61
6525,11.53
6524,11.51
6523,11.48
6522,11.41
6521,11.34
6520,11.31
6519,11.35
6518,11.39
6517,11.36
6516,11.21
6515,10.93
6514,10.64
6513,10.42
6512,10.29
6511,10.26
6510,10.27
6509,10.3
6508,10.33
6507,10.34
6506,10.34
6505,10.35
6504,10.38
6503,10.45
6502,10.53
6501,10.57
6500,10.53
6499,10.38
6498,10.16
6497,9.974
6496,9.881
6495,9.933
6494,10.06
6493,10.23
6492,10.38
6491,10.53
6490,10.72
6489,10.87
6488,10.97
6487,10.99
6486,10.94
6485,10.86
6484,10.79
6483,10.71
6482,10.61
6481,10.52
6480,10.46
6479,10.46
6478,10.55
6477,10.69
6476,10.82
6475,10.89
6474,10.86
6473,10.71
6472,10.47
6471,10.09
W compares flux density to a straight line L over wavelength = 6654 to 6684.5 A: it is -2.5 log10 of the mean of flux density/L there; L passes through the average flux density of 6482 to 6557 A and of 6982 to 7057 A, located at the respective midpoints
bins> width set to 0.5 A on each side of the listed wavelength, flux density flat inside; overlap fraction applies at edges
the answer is 0.17 mag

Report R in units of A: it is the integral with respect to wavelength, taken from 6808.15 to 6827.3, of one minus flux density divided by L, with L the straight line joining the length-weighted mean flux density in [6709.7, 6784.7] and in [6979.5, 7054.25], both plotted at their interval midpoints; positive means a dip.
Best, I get 2.7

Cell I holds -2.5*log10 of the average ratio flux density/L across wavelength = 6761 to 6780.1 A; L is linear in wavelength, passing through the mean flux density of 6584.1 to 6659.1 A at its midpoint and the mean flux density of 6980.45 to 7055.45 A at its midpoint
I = 0.15 mag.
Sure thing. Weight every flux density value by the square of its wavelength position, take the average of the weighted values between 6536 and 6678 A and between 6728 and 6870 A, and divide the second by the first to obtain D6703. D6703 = 0.7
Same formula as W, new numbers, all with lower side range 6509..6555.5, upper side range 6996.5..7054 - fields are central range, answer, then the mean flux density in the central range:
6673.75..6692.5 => 0.23 mag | 10.3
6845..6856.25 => 0.10 mag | 10.5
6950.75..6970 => 0.02 mag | 10.5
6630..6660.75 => 0.23 mag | 10.6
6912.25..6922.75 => 0.11 mag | 9.89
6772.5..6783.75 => 0.16 mag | 10.4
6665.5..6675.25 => 0.28 mag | 9.97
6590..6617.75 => 0.15 mag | 11.7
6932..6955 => 0.07 mag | 10.1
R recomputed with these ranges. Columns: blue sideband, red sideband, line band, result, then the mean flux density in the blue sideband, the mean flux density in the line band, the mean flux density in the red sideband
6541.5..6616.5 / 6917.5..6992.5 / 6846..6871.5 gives 6.37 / 21.5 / 9.87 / 10.3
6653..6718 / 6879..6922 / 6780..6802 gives 0.67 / 11.5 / 10.4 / 10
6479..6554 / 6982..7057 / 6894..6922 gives 1.51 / 12.5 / 10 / 10.1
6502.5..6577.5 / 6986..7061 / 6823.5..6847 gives 4.76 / 18.5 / 10.7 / 10.1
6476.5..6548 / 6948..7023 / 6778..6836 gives 3.24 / 11.9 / 10.3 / 10.2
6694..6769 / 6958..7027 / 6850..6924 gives 7.96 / 12.5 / 9.94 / 10.2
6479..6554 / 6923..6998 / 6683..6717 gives -2.05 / 12.5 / 12.3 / 10.3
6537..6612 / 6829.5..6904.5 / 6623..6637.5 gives 6.72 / 21.6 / 10.4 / 10.2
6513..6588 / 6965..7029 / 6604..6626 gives 9.91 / 21.5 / 10.9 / 10.2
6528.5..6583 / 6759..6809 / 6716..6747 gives -0.87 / 23.4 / 13.7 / 10.2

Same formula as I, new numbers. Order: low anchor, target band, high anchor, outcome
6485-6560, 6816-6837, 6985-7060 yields 0.101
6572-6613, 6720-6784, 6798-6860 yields 0.124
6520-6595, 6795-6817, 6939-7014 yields 0.457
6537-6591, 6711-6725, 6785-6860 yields 0.029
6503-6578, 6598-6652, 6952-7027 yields 0.491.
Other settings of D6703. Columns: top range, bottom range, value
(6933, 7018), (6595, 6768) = 0.97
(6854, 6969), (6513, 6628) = 0.62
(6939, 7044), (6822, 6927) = 1.04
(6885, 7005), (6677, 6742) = 0.85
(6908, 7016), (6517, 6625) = 0.62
